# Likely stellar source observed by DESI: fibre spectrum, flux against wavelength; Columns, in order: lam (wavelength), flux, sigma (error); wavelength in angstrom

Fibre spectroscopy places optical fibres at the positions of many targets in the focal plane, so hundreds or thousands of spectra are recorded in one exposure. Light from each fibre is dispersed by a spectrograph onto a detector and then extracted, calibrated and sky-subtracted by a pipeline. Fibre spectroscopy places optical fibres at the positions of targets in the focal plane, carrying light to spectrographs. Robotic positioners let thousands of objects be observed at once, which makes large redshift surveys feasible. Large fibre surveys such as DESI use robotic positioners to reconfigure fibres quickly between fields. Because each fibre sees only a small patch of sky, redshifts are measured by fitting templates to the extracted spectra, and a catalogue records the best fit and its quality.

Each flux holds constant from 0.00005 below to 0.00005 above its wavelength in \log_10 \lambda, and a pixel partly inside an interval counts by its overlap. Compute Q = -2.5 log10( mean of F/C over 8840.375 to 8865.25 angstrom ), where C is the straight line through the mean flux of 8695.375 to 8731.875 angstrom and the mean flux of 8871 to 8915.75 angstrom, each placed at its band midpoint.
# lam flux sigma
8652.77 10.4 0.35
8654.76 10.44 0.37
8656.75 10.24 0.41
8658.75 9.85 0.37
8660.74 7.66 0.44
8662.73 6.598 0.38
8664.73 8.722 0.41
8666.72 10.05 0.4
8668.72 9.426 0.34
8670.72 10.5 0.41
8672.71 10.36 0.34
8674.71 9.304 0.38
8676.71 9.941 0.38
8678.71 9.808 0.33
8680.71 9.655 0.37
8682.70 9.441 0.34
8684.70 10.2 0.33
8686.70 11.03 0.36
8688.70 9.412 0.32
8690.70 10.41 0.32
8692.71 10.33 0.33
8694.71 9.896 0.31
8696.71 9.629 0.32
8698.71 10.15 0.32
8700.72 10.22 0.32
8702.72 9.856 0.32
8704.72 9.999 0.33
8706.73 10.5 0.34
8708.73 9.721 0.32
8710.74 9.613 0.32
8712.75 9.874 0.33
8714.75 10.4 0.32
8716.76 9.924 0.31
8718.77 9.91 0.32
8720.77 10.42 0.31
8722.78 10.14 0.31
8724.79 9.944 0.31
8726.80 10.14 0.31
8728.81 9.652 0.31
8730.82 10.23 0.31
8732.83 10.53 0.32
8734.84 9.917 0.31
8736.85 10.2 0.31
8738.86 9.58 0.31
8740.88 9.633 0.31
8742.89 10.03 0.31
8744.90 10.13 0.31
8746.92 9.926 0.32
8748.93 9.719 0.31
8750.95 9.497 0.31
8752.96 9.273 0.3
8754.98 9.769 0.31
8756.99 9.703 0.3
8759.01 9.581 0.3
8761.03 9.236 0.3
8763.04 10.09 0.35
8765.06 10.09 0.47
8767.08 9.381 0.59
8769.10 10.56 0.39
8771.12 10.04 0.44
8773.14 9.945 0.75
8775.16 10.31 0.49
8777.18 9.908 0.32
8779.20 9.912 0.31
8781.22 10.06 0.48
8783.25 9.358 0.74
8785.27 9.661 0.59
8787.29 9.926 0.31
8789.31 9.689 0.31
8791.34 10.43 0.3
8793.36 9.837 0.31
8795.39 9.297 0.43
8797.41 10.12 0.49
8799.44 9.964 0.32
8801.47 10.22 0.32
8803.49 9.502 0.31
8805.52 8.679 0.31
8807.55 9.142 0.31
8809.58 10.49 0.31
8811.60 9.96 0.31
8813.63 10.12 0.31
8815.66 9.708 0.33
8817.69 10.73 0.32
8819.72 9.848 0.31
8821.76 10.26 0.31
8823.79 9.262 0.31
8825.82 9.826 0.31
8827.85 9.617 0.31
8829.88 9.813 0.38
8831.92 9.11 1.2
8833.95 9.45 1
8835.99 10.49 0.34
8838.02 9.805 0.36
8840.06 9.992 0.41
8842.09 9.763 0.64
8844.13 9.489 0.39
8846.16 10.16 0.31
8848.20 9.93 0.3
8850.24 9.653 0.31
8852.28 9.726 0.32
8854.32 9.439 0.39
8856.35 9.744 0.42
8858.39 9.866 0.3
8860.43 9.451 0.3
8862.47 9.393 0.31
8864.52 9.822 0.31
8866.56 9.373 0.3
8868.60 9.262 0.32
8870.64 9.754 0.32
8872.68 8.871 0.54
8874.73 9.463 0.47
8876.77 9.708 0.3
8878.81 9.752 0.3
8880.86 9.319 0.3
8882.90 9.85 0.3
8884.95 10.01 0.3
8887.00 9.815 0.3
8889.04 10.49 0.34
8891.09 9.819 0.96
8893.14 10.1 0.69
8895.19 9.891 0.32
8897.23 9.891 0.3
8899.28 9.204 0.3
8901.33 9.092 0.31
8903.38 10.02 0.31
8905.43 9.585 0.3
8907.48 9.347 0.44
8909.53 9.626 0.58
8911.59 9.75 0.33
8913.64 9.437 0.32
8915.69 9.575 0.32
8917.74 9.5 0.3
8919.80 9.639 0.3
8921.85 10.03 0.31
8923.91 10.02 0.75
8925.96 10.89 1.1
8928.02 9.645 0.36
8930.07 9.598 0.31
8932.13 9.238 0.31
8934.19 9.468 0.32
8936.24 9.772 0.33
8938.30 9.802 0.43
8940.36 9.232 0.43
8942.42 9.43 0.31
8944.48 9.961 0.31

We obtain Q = 0.00 mag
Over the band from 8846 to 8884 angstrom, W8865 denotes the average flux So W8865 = 9.59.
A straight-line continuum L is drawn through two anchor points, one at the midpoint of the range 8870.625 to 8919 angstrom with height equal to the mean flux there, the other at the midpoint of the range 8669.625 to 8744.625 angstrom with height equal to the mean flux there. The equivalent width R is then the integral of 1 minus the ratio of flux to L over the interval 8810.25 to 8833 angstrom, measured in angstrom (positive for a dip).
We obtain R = -0.1 angstrom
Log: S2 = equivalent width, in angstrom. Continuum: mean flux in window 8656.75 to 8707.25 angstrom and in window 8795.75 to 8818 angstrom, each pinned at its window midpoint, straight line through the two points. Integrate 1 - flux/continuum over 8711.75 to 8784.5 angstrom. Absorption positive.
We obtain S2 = -1.0 angstrom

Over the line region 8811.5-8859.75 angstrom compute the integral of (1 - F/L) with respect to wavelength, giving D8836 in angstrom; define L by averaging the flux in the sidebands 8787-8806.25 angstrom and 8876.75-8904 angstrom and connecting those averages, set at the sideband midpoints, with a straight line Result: -0.2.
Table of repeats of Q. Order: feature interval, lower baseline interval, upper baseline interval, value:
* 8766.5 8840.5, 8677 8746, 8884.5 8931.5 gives 0.006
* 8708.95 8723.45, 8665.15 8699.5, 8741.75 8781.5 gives -0.012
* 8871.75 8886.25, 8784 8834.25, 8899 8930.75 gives 0.018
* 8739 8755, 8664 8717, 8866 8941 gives 0.016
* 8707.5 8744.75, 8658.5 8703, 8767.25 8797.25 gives -0.024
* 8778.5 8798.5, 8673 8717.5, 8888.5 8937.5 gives 0.005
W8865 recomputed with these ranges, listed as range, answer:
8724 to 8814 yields 9.85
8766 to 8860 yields 9.83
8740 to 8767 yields 9.73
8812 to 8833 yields 9.83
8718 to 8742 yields 10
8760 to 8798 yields 9.89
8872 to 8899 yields 9.76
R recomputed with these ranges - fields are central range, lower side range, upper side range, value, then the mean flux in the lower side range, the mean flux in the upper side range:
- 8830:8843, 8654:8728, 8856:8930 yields -0.05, 9.83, 9.69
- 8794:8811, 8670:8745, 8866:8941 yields 0.28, 10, 9.68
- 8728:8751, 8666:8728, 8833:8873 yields -0.05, 10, 9.69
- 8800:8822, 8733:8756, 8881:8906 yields -0.13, 9.82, 9.8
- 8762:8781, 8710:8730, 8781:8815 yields -0.32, 10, 9.78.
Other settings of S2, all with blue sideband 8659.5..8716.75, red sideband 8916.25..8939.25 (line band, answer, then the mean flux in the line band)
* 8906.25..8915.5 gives 0.2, 9.54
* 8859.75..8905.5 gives 0.6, 9.65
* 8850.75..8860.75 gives 0.1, 9.66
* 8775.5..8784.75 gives -0.1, 9.84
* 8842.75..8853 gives 0.0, 9.79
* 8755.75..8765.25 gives 0.0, 9.72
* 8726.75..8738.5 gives -0.4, 10.1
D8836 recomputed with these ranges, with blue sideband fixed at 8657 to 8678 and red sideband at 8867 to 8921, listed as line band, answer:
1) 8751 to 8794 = -1.77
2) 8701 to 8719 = -1.23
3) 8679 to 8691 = -0.88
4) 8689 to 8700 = -0.85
